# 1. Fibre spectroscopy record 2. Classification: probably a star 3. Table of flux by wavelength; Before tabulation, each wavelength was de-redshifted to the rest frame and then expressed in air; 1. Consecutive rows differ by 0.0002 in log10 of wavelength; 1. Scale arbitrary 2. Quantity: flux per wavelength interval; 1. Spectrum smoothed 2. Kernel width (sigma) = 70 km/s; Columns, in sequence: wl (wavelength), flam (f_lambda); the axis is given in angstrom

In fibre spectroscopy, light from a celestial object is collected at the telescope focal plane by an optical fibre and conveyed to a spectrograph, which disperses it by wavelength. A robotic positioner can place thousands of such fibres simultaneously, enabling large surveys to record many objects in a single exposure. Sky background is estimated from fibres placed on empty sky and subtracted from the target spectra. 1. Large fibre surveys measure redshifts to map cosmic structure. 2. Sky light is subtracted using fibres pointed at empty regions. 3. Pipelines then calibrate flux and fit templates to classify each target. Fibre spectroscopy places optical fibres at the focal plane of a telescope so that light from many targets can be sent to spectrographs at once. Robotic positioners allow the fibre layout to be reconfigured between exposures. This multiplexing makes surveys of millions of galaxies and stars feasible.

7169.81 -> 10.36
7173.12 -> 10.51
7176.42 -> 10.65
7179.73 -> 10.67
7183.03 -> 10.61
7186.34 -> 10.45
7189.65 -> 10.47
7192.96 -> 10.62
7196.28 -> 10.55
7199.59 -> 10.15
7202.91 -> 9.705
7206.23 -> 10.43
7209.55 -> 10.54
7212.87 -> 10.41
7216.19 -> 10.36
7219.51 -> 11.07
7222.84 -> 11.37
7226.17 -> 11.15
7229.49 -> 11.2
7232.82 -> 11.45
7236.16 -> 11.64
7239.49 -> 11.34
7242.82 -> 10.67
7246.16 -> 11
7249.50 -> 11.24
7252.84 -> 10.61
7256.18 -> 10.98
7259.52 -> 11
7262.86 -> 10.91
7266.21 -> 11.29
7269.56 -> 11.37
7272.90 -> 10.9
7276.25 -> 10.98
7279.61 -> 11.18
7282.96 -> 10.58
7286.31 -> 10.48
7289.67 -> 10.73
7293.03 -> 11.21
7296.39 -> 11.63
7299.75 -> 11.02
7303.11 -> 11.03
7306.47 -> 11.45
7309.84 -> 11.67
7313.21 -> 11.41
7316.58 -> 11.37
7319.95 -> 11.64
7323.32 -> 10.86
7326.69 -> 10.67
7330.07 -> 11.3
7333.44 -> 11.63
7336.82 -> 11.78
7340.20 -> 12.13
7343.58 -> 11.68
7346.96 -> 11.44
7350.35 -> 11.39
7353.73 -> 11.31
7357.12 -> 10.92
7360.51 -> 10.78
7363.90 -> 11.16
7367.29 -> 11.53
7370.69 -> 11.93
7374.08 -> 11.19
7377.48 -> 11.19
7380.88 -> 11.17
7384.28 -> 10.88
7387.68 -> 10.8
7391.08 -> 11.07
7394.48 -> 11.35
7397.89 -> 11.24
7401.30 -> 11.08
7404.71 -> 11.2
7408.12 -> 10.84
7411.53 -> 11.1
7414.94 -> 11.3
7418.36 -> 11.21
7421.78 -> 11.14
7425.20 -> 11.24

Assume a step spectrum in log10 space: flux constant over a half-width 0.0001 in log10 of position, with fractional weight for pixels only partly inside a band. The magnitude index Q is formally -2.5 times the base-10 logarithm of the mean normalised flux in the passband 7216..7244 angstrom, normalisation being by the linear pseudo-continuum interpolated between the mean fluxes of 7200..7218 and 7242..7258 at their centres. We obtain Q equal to -0.06 mag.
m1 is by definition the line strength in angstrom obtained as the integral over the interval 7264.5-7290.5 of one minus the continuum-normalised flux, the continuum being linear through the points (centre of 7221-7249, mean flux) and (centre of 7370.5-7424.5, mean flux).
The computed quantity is 0.6 angstrom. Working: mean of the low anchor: 11.2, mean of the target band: 10.9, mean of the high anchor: 11.1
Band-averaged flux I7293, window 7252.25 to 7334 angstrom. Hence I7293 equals 11.1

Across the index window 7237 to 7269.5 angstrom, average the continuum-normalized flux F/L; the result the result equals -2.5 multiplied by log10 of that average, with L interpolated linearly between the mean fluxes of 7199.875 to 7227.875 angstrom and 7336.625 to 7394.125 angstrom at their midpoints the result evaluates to -0.025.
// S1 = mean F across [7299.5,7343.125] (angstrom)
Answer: 11.4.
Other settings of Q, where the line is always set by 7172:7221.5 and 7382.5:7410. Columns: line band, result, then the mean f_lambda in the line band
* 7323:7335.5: -0.03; 11.2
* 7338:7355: -0.07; 11.6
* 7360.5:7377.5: -0.04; 11.4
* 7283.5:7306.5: -0.03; 11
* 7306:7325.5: -0.05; 11.4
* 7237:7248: -0.04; 11.1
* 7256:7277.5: -0.04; 11.1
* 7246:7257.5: -0.03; 10.9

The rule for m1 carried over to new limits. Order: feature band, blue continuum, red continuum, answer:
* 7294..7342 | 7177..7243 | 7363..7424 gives -1.7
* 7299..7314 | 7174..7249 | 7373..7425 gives -0.5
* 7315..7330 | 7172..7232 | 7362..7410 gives -0.2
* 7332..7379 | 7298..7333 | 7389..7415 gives -1.0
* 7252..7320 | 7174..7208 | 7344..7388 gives -1.5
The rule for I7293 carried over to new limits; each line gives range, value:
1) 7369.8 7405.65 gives 11.2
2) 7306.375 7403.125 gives 11.3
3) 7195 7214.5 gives 10.3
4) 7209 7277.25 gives 11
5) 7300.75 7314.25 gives 11.4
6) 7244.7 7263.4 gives 11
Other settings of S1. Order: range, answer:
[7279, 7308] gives 11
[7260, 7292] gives 10.9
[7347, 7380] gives 11.3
